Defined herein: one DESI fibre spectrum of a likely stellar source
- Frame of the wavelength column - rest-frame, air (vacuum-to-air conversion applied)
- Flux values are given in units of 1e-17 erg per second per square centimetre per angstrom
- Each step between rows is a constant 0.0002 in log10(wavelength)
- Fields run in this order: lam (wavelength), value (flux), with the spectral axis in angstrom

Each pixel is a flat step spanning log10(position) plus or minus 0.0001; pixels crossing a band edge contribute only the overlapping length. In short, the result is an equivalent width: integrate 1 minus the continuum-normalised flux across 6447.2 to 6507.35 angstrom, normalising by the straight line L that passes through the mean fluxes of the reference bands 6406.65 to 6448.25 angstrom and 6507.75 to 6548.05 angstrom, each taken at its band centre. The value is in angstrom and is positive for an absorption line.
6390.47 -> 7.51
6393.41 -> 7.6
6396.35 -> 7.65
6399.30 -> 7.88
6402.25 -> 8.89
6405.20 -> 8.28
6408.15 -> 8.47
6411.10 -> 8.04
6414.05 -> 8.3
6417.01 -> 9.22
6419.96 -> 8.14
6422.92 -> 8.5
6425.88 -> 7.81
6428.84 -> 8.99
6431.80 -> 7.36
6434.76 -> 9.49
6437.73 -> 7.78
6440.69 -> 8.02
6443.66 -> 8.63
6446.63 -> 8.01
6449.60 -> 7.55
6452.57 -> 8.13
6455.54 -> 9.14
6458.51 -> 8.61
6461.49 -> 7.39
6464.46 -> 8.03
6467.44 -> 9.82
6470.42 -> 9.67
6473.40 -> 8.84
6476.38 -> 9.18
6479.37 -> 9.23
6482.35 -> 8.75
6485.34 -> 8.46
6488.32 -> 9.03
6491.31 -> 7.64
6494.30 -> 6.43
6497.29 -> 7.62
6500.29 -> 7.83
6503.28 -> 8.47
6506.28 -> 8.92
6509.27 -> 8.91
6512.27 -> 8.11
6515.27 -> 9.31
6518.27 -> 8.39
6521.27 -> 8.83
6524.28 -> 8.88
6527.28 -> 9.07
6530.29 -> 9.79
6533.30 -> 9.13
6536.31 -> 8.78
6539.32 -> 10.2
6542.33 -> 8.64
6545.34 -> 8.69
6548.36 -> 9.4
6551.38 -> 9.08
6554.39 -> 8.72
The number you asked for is 1.6 angstrom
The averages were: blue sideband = 8.34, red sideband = 8.99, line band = 8.43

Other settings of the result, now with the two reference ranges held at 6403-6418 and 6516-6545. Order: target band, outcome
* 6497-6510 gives 0.8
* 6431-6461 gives 1.3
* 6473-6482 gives -0.3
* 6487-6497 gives 1.4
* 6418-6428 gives 0.3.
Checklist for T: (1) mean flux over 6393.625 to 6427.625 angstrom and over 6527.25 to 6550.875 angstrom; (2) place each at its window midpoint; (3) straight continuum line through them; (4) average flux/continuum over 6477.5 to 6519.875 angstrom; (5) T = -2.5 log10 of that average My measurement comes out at 0.07 mag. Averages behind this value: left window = 8.27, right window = 9.21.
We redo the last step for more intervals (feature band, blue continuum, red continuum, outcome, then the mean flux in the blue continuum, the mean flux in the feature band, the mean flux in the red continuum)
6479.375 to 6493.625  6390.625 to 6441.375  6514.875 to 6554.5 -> 0.04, 8.25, 8.44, 9.07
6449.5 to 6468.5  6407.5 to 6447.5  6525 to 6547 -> 0.02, 8.34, 8.41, 9.18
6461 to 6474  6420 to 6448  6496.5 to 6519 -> -0.06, 8.28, 8.85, 8.47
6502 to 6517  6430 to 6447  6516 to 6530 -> 0.01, 8.24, 8.74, 8.91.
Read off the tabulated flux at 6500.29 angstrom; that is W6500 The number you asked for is 7.83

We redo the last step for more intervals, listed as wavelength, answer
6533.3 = 9.13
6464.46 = 8.03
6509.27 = 8.91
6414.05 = 8.3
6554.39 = 8.72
